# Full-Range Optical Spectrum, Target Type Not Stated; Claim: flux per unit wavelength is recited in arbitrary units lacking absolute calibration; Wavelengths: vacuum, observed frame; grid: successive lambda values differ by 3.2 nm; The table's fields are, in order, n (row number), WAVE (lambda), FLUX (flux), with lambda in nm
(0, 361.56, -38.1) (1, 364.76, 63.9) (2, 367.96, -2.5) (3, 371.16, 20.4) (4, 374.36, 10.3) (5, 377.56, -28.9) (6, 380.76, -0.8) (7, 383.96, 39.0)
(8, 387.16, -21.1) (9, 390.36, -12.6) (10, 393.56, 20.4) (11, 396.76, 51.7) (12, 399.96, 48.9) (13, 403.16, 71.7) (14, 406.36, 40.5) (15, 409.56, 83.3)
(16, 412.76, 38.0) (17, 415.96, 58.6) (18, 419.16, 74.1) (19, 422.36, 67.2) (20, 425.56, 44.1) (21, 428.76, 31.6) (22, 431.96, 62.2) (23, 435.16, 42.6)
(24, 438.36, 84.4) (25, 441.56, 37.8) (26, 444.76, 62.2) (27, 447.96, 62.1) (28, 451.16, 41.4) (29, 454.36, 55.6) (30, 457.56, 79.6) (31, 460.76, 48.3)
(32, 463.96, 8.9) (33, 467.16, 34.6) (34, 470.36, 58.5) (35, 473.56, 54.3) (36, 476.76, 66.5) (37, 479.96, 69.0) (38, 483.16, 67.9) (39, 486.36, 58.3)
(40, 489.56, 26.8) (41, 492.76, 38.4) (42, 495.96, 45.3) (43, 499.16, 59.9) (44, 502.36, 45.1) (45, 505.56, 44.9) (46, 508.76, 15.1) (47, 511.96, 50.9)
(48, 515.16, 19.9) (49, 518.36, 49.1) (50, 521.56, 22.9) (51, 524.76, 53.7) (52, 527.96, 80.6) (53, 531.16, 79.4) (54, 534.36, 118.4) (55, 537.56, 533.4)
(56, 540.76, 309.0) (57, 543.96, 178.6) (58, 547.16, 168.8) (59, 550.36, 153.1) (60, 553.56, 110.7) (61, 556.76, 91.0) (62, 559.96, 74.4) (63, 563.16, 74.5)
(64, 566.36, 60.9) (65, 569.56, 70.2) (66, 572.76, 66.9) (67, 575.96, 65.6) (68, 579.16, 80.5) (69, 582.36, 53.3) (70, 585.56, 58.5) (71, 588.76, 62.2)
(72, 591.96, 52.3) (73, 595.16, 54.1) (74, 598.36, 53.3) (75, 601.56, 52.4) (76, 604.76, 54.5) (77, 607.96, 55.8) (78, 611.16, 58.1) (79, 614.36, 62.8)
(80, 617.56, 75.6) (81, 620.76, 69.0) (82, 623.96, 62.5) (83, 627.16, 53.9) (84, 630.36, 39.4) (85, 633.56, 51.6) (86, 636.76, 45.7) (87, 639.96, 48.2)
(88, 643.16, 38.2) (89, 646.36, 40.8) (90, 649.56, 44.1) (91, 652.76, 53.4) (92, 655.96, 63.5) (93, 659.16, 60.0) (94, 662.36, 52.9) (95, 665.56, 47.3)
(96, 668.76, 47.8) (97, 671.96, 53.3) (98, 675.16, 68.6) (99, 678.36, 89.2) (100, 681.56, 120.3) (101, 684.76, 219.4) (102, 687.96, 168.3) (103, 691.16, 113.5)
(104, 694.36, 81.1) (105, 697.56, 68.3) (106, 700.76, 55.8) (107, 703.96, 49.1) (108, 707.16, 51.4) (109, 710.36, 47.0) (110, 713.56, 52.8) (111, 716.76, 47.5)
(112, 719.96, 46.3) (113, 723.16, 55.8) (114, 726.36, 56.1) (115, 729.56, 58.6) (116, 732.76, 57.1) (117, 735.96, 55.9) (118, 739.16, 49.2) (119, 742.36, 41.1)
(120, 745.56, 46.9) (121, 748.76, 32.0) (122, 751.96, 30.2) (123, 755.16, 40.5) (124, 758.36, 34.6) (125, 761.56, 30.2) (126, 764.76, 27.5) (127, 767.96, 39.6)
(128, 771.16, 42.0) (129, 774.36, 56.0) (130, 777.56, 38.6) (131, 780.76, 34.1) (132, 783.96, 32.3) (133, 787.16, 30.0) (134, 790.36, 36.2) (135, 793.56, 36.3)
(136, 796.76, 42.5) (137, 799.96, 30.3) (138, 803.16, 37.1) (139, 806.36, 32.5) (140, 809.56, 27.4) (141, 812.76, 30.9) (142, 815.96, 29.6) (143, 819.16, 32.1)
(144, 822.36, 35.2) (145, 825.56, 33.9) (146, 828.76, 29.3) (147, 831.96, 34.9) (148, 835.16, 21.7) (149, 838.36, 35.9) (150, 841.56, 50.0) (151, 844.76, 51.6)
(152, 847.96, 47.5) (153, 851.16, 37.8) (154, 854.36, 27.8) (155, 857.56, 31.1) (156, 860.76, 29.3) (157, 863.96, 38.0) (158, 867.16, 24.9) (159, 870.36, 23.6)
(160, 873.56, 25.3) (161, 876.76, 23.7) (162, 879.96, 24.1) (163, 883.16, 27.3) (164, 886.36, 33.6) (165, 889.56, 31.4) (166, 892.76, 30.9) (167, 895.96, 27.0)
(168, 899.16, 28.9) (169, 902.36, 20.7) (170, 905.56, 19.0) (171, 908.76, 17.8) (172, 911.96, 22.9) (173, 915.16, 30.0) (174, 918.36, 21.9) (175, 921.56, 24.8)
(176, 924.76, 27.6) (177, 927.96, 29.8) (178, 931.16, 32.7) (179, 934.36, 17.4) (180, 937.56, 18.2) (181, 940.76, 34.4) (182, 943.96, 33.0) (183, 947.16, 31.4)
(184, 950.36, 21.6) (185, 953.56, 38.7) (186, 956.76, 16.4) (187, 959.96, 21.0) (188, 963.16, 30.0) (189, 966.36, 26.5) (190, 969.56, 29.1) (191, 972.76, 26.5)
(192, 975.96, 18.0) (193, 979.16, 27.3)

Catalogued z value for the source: 3.423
